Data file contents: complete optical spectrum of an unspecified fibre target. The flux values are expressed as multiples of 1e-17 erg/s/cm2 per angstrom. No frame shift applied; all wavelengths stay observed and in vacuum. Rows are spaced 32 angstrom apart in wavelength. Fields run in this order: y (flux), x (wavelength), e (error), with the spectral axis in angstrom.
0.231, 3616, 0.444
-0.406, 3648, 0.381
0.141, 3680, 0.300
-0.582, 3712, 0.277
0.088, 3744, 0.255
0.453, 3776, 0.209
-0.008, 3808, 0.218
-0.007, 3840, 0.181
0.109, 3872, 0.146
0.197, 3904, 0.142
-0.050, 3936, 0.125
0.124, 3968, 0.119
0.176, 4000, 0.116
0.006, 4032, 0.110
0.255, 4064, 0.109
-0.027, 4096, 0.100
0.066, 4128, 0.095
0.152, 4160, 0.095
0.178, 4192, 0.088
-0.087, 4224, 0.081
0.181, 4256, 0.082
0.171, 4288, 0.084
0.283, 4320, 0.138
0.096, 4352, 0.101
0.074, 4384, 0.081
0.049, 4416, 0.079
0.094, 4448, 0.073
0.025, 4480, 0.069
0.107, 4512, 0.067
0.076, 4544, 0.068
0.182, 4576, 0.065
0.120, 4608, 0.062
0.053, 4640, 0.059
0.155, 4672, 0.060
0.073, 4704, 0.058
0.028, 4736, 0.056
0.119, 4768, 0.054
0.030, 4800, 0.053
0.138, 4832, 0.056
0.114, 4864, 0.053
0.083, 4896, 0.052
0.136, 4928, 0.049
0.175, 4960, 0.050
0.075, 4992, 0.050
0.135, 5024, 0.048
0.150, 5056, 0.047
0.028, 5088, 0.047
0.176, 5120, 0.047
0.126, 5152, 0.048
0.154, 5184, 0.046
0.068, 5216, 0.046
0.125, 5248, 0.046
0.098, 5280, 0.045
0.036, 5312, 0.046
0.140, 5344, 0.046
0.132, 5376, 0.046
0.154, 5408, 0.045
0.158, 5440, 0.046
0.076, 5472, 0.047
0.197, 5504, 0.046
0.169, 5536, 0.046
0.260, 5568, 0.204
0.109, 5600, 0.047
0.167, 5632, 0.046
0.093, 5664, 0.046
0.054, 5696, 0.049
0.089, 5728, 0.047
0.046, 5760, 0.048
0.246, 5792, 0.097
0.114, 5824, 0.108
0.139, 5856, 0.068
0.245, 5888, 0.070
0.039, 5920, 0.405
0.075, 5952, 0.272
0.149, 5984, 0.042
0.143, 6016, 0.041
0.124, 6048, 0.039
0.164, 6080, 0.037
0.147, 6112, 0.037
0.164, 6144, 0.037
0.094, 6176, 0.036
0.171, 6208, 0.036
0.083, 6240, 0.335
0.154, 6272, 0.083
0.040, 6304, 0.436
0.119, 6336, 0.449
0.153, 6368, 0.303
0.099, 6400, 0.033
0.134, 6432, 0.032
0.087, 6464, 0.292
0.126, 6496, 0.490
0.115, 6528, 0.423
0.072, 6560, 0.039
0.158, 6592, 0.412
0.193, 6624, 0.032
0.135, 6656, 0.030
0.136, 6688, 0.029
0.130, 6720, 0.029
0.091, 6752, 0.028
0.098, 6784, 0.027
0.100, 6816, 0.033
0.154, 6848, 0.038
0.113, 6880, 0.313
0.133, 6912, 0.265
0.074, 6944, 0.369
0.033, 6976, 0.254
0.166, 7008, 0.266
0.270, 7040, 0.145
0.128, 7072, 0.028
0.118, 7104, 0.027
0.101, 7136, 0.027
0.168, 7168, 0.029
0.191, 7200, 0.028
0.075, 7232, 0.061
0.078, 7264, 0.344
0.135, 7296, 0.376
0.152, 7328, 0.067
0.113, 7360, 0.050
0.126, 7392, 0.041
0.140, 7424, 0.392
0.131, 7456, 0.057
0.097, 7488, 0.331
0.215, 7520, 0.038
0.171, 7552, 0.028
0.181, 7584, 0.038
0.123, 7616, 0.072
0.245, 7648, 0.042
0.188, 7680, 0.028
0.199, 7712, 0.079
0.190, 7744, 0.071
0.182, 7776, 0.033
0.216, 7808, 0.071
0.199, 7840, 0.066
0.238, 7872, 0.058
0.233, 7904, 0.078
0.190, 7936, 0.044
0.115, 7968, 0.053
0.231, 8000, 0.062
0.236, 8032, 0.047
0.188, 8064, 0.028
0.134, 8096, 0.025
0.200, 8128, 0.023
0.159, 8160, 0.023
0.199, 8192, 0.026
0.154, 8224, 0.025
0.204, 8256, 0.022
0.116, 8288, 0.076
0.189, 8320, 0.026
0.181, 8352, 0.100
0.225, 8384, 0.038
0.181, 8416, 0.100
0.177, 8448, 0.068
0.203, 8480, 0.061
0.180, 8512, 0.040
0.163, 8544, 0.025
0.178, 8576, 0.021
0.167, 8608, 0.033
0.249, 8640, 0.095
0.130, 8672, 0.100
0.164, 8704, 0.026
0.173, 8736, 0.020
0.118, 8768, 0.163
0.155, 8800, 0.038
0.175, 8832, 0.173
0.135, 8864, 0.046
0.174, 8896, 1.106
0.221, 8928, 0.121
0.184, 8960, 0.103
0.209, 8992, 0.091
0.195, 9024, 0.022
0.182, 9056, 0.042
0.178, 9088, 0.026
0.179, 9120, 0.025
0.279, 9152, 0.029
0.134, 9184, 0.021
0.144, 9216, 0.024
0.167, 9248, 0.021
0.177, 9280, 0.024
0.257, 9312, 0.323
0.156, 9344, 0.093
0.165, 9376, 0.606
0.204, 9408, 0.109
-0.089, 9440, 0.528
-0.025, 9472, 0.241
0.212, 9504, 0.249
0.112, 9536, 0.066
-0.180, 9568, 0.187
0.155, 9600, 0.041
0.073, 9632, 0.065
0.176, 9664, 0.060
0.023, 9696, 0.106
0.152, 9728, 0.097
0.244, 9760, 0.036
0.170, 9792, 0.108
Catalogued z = 0.88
